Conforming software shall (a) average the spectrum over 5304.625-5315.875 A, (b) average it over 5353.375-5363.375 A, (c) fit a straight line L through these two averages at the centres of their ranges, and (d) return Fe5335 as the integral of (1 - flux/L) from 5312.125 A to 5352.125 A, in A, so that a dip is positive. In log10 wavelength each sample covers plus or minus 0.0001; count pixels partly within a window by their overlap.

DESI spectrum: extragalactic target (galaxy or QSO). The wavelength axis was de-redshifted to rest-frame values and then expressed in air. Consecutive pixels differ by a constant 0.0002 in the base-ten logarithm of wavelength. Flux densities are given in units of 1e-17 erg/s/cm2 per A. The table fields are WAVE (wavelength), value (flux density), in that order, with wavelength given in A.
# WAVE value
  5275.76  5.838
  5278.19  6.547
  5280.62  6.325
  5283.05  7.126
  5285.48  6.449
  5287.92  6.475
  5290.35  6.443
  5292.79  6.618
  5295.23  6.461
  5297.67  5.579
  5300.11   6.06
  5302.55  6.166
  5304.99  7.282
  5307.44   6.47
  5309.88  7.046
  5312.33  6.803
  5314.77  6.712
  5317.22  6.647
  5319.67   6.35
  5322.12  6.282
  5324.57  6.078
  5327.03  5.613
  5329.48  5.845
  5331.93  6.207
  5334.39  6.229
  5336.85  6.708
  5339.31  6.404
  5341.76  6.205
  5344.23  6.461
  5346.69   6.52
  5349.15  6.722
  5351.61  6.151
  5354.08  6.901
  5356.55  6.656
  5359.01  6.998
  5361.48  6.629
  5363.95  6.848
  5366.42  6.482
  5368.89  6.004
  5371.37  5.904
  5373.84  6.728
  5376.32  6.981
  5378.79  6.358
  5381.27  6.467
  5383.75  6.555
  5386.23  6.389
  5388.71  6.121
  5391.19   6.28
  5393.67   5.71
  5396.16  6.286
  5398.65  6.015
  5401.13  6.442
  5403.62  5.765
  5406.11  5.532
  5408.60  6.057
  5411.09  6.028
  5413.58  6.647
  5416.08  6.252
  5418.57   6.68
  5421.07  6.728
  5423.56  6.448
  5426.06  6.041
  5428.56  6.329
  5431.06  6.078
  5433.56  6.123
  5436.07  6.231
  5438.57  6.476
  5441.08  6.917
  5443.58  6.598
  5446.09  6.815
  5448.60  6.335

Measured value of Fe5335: 2.8 A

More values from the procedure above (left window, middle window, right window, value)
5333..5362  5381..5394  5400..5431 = 0.2 A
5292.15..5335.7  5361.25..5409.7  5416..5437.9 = 0.5 A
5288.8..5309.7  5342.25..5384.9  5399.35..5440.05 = -1.5 A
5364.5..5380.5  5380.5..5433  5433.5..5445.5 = 2.0 A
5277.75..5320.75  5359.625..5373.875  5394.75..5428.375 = -0.2 A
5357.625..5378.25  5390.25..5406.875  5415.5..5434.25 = 1.1 A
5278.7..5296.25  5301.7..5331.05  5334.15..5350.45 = 0.3 A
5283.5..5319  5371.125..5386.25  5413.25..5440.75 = -0.2 A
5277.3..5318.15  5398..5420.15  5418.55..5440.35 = 0.7 A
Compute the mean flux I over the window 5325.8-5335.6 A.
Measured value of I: 5.97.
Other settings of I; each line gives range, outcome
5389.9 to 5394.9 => 6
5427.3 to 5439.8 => 6.25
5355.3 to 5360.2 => 6.83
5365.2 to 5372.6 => 6.13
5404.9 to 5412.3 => 5.87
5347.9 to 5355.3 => 6.59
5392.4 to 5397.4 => 6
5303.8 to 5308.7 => 6.87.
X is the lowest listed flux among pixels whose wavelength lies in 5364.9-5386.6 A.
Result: 5.904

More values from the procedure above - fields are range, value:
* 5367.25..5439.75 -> 5.532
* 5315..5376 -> 5.613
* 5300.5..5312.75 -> 6.166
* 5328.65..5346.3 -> 5.845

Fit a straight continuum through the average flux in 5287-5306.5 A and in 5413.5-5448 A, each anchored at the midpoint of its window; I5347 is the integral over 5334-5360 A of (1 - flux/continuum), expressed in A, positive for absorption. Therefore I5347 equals -0.6 A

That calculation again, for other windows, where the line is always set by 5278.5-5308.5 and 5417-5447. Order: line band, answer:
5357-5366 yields -0.5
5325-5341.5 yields 0.7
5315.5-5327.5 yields 0.4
